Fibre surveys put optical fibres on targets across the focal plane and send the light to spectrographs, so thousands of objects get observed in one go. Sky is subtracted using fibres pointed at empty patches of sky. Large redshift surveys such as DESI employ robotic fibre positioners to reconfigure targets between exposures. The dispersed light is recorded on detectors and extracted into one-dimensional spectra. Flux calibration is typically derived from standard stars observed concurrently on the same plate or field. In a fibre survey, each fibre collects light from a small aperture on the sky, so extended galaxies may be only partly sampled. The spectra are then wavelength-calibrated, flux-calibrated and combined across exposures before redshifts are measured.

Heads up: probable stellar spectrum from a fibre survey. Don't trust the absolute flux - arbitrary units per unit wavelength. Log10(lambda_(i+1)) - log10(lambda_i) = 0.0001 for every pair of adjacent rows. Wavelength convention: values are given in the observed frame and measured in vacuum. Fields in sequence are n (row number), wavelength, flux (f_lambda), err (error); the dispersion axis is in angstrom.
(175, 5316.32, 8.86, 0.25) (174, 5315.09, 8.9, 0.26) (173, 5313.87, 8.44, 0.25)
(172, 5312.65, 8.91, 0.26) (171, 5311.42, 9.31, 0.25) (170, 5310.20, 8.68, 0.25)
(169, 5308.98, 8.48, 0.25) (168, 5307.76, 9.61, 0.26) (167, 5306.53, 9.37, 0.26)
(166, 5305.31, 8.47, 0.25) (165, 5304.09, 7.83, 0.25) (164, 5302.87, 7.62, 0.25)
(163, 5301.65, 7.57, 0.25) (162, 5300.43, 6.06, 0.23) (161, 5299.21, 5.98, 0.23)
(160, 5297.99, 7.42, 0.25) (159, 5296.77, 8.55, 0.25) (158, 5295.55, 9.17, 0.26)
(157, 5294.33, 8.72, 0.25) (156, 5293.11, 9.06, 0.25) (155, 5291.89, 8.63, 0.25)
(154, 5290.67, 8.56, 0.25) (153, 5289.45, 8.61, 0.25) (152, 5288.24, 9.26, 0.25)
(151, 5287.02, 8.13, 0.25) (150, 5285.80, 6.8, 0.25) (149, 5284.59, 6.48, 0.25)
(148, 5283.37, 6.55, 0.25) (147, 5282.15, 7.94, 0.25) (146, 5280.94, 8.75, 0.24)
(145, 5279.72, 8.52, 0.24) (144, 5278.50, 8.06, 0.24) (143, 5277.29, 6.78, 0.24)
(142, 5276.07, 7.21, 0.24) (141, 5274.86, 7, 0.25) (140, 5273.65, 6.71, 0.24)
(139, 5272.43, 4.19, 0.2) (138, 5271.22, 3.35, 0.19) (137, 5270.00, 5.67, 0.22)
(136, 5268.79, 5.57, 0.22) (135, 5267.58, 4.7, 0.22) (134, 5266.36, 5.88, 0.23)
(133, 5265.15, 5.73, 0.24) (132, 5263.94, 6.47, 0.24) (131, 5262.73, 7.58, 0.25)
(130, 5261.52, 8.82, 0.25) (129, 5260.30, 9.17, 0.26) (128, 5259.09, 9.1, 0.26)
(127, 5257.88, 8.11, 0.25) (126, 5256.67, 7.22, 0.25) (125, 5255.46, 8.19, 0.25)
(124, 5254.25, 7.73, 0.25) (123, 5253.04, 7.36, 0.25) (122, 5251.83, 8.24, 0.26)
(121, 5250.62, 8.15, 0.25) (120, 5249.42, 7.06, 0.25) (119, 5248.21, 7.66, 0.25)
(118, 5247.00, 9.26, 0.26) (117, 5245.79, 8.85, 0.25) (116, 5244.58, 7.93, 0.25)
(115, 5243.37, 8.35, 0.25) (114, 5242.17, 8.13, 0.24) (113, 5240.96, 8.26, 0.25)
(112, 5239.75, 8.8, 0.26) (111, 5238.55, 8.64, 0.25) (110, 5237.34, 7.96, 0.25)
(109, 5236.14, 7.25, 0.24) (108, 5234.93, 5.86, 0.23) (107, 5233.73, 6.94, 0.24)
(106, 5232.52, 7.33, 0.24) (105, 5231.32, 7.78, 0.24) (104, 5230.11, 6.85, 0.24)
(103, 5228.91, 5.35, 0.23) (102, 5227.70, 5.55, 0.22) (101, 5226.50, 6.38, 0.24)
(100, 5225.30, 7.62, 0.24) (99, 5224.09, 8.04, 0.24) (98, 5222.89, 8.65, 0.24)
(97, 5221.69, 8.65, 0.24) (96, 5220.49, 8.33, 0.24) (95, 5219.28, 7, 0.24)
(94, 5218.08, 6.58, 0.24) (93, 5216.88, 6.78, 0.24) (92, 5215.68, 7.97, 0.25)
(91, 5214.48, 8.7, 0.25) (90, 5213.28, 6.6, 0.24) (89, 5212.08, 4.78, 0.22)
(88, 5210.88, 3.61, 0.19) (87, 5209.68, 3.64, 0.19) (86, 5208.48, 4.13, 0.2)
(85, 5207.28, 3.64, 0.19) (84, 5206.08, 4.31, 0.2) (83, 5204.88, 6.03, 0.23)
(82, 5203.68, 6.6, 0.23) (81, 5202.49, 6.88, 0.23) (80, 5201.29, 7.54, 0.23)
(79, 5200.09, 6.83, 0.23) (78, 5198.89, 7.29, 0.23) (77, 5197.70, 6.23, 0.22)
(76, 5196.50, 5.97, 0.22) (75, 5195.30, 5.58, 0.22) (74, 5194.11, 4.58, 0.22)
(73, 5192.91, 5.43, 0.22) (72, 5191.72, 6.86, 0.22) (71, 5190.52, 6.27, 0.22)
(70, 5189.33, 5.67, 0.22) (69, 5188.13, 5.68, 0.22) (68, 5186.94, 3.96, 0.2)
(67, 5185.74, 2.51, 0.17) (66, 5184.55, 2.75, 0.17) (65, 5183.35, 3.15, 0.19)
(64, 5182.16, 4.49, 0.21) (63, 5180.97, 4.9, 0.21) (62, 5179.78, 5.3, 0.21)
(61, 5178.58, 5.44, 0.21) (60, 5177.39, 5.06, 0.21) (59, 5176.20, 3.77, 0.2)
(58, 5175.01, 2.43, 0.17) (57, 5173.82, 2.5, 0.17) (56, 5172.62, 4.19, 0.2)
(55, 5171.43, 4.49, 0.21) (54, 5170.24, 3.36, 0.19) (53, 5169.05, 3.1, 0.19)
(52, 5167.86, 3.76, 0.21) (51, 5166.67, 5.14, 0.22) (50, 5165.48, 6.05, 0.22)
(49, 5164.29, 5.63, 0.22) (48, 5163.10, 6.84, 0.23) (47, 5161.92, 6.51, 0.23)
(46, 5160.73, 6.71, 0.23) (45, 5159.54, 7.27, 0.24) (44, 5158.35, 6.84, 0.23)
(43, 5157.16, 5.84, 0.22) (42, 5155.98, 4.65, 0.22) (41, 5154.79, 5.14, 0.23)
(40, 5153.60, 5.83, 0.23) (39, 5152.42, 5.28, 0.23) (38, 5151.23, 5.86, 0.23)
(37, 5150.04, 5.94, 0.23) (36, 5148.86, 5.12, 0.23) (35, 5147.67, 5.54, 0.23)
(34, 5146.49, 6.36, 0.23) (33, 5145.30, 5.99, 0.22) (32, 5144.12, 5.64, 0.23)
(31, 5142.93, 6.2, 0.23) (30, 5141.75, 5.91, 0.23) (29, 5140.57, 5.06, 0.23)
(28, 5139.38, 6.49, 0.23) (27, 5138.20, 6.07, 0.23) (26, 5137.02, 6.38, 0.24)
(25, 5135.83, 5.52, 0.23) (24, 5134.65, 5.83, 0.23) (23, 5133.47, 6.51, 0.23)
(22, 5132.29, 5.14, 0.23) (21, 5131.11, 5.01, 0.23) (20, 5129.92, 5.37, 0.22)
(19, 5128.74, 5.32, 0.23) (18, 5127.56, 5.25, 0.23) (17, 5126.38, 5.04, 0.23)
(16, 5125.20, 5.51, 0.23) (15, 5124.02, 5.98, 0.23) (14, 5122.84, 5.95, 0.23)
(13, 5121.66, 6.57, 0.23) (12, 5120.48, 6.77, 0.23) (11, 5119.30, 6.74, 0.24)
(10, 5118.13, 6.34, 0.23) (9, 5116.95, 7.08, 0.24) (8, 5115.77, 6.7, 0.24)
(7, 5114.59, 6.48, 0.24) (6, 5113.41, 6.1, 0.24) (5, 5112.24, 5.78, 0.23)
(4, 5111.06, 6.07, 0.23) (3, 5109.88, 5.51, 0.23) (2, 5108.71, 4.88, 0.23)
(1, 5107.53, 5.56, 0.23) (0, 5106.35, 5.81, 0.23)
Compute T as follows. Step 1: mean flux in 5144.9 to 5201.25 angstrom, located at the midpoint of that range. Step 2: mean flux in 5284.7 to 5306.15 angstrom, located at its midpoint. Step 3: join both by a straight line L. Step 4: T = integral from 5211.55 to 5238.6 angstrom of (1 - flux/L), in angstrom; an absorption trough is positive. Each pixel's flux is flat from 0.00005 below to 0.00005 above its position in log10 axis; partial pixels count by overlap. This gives -3.3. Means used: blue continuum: 5.21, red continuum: 8.01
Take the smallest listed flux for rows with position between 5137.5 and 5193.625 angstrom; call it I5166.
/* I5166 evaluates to 2.43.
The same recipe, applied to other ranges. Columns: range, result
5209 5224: 3.61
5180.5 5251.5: 2.51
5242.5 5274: 3.35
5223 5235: 5.35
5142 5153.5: 5.12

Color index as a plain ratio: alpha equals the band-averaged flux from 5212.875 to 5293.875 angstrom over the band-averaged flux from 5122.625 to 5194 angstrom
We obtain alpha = 1.4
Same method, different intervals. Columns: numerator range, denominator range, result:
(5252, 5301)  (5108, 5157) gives 1.26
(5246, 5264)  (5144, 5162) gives 1.37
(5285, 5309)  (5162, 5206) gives 1.61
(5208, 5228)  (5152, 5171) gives 1.22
